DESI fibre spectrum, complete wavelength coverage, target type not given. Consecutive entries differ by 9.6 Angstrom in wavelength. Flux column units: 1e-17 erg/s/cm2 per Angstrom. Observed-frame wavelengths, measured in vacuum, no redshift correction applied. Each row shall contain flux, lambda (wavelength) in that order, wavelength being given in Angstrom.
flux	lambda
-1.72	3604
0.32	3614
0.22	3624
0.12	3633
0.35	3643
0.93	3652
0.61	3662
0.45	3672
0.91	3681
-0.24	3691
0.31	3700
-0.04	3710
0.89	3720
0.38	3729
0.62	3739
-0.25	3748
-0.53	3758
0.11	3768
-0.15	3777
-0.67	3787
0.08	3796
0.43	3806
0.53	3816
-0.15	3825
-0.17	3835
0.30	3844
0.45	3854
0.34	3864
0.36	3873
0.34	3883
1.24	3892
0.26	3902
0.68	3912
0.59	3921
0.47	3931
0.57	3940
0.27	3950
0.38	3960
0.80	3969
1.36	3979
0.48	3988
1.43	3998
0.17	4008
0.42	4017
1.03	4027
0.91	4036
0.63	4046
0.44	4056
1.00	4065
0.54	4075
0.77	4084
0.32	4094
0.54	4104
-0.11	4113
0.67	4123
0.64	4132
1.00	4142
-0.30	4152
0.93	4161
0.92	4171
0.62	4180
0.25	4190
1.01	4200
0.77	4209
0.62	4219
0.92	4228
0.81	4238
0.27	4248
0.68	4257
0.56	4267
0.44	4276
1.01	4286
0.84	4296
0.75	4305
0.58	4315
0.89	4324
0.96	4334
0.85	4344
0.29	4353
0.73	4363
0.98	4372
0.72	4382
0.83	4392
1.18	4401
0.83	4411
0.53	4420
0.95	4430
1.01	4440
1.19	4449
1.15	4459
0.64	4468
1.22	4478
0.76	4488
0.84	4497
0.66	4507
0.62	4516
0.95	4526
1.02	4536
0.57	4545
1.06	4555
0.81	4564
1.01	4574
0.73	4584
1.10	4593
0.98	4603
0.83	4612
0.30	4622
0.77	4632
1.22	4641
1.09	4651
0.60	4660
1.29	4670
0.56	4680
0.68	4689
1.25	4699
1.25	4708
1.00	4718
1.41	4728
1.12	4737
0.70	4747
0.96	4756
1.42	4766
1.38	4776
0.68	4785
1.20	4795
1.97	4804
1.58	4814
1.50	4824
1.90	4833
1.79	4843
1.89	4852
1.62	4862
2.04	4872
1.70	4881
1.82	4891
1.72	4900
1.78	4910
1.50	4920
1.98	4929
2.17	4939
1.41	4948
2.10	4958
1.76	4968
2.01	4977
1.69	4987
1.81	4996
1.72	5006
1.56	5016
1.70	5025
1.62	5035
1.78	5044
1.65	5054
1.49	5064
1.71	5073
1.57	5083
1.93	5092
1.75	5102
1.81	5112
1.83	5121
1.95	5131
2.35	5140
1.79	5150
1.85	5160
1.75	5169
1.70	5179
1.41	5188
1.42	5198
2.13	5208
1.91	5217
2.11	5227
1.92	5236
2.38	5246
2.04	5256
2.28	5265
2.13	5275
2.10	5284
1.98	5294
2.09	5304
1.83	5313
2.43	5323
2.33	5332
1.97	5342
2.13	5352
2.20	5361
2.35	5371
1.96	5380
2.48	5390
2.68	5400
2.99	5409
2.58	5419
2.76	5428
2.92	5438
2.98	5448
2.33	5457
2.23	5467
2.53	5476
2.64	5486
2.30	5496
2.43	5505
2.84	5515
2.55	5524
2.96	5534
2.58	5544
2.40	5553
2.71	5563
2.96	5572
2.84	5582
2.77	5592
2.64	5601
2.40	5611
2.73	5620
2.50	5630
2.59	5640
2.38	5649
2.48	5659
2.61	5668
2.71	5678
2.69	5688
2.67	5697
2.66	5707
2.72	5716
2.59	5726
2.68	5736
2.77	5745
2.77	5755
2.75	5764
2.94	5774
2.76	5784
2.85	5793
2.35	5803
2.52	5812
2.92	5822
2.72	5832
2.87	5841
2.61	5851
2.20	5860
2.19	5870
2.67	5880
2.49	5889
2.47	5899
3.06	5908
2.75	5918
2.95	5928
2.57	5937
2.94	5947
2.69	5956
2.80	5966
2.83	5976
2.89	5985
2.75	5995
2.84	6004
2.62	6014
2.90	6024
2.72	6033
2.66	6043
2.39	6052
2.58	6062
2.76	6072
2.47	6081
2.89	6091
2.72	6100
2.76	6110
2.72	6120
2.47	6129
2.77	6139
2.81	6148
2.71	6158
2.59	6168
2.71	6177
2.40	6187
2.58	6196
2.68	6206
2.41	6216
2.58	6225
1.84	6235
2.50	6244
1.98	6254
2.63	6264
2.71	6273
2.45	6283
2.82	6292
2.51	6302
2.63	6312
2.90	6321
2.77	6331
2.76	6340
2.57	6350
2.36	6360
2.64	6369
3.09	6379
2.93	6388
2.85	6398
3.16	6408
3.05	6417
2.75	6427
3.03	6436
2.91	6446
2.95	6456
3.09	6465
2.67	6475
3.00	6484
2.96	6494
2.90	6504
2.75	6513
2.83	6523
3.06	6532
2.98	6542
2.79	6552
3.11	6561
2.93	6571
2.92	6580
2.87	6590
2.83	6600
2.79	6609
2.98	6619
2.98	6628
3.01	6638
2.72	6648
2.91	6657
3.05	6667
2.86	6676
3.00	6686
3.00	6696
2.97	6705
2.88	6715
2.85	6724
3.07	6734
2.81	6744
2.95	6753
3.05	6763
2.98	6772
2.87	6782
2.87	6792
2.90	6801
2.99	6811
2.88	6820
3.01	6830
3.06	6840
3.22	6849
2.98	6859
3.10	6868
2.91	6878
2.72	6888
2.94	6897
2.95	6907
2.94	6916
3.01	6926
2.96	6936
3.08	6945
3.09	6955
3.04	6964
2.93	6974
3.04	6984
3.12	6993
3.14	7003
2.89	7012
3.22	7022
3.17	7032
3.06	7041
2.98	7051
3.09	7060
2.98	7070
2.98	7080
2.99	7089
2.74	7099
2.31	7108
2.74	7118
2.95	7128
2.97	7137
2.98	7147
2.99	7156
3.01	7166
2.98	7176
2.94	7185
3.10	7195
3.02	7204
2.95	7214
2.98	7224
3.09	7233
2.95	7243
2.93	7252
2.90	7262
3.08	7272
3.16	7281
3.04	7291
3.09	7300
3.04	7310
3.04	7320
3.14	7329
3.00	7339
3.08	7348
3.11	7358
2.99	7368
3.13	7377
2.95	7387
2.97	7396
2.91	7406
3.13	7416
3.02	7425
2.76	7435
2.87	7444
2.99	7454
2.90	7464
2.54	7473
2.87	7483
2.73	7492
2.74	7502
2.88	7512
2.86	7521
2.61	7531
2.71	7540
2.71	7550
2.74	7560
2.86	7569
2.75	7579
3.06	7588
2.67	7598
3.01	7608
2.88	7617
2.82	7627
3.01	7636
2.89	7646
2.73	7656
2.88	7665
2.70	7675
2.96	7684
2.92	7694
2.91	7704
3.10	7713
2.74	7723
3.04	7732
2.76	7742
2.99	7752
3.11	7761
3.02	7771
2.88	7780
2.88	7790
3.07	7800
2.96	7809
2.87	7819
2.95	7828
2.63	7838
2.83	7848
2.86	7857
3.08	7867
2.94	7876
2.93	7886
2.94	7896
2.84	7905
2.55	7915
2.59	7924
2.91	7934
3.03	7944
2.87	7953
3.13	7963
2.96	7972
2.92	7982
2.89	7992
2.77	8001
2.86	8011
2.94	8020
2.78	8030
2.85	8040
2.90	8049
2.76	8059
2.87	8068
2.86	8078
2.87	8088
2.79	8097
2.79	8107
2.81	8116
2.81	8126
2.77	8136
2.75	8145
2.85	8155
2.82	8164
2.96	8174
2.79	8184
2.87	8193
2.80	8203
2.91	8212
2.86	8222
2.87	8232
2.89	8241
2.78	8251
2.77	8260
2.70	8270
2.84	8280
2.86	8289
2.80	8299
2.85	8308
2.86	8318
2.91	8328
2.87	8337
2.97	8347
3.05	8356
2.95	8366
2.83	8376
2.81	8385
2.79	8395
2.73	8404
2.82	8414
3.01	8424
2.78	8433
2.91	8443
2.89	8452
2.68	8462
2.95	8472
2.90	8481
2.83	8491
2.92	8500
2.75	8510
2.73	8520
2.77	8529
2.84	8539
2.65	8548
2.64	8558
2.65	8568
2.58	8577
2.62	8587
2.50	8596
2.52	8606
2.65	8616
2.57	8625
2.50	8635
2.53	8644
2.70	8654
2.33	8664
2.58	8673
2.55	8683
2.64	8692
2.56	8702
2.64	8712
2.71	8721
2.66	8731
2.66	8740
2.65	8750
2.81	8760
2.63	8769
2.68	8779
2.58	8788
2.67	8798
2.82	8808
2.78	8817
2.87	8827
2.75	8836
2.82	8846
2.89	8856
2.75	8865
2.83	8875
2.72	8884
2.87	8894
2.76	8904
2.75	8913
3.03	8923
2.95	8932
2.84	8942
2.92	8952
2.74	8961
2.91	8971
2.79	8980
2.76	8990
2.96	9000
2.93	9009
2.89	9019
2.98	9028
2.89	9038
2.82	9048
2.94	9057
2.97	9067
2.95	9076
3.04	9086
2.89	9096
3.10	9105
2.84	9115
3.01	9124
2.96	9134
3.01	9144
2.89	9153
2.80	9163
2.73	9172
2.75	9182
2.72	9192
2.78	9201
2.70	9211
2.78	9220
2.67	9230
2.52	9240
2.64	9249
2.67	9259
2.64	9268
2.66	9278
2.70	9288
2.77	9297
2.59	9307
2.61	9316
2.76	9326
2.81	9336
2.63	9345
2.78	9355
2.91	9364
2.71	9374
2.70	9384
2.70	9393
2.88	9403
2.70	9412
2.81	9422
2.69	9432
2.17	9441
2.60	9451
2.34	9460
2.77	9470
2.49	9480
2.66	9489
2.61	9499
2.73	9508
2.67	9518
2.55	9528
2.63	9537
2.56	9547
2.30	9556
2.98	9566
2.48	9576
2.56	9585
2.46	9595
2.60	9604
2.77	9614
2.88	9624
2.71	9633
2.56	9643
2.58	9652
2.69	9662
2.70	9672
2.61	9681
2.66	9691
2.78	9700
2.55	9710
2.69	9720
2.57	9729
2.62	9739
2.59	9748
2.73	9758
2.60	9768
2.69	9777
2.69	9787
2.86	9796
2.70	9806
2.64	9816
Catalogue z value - 0.21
